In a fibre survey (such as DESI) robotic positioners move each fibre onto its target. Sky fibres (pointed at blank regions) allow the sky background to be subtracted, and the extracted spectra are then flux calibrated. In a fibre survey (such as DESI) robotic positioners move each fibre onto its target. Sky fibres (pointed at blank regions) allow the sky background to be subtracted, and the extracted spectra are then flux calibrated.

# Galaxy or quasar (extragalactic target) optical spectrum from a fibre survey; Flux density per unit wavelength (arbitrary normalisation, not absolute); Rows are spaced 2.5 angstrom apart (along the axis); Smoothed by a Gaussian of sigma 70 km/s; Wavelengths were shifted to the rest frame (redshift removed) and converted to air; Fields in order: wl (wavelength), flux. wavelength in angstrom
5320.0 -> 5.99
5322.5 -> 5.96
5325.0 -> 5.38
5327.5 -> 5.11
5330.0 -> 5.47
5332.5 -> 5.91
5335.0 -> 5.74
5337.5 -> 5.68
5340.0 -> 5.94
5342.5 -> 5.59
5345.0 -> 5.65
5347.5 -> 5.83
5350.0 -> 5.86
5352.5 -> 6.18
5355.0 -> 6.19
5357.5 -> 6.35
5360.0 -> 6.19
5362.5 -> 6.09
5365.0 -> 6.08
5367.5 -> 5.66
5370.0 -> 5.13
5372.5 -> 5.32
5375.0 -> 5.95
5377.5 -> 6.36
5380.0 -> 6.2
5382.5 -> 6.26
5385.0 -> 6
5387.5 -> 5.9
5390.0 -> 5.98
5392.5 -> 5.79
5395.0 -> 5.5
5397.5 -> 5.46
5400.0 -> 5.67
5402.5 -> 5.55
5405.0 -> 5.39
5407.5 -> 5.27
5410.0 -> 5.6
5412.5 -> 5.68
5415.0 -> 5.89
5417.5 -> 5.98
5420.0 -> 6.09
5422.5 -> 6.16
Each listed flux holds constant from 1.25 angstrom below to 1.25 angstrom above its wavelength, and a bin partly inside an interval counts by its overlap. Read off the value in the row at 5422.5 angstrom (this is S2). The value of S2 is 6.16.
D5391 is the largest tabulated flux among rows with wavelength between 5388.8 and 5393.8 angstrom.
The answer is 5.98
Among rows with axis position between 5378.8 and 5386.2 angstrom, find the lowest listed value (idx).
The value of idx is 6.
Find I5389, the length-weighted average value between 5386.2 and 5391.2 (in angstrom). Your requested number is 5.94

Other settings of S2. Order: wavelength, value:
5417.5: 5.98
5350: 5.86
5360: 6.19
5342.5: 5.59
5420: 6.09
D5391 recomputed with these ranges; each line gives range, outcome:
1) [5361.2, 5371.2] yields 6.09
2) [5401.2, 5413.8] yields 5.68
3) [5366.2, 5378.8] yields 6.36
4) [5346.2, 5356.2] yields 6.19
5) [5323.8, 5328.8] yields 5.38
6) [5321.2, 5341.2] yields 5.96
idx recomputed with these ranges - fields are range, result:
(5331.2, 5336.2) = 5.74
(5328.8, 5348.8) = 5.47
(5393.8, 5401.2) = 5.46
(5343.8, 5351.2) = 5.65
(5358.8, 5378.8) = 5.13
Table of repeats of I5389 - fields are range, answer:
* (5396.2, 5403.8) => 5.56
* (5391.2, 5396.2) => 5.65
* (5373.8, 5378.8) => 6.16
